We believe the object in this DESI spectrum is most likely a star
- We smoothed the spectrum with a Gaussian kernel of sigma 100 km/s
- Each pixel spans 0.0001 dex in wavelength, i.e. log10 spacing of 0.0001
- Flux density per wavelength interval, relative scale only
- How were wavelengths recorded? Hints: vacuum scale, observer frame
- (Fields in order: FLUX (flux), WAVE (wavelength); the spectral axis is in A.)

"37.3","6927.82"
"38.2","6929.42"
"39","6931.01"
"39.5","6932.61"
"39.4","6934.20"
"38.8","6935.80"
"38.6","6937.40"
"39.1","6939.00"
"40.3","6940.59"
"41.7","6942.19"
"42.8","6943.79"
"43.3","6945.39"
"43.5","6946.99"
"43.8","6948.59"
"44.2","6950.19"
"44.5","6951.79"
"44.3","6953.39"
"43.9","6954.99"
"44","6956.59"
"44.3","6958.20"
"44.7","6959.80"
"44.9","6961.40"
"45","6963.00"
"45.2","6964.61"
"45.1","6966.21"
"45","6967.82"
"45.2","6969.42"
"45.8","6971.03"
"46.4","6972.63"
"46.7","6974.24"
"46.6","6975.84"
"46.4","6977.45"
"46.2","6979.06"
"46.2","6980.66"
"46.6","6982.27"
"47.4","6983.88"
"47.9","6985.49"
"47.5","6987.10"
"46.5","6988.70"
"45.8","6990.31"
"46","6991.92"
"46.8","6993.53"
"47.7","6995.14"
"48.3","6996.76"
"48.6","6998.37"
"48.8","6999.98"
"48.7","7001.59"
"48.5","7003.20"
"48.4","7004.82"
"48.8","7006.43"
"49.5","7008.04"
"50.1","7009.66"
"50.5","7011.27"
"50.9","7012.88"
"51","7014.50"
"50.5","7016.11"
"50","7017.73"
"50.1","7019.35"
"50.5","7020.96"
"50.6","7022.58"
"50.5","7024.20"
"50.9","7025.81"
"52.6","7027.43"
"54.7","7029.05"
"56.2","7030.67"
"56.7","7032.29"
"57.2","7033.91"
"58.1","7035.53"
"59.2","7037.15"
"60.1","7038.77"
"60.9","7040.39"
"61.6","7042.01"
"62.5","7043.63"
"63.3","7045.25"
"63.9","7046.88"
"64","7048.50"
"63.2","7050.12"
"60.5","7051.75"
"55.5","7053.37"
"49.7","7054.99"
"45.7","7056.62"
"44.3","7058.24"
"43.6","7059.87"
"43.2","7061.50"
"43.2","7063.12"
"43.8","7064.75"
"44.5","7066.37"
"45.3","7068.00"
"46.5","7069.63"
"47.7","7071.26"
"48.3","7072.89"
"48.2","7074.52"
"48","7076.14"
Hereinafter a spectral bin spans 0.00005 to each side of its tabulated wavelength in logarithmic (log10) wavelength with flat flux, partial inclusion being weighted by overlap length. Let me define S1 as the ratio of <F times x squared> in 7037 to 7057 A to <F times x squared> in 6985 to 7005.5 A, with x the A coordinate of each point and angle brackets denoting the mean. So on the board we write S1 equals 1.3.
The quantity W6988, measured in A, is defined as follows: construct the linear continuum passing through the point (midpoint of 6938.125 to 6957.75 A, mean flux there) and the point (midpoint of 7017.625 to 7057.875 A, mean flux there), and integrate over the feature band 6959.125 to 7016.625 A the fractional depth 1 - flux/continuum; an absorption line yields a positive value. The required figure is 1.80 A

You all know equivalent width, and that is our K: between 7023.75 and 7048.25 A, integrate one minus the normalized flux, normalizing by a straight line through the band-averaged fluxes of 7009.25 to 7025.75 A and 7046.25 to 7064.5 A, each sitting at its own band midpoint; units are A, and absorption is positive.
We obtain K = -3.3 A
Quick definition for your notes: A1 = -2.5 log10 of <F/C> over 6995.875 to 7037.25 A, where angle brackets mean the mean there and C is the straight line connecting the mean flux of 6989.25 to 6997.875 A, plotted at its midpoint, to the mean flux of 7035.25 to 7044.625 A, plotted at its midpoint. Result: 0.05 mag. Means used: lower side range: 46.9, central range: 51.4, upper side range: 60.6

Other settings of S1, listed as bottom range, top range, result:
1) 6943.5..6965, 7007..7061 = 1.26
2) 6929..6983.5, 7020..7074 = 1.25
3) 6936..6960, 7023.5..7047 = 1.39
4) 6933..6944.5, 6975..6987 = 1.18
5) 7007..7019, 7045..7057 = 1.17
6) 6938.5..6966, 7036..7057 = 1.40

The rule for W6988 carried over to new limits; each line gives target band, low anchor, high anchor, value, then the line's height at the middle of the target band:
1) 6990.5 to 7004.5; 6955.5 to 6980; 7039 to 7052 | 1.10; 51.9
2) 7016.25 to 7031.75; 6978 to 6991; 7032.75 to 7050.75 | 1.34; 56.7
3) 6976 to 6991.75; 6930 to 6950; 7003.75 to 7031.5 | -0.05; 46.6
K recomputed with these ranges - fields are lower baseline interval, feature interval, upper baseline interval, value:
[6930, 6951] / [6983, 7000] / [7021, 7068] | 0.0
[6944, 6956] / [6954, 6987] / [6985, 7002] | -0.1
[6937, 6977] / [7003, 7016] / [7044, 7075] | -0.6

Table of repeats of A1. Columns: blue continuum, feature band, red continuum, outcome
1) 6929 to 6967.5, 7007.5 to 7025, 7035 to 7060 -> 0.052 mag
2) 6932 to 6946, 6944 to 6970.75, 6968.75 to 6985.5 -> -0.028 mag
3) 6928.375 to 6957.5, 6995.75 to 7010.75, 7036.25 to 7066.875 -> -0.003 mag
